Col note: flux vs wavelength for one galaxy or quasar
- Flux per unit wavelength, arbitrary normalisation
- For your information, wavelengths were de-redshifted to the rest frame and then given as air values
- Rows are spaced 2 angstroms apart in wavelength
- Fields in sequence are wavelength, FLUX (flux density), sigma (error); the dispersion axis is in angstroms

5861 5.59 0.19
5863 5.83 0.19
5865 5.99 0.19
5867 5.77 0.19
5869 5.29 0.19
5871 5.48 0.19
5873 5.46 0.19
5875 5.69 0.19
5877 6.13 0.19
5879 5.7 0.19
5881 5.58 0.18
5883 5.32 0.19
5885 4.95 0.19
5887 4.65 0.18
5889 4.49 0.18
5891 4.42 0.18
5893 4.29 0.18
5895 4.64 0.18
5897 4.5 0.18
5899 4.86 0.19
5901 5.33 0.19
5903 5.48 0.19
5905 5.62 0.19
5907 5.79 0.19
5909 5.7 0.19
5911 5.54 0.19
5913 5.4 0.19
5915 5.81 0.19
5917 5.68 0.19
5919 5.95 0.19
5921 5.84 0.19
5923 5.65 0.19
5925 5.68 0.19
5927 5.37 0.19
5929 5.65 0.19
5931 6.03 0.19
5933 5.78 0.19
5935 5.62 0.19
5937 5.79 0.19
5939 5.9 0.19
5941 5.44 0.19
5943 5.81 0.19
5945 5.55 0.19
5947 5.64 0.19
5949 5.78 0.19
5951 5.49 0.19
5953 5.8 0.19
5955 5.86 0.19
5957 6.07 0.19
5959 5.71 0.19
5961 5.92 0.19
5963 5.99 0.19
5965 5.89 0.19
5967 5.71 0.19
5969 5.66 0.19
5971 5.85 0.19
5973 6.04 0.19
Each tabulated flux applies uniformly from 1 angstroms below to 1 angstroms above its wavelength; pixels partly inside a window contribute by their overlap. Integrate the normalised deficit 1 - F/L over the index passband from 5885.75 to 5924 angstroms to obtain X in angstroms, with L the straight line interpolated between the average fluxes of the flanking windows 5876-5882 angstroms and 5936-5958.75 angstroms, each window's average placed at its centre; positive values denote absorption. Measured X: 3.5 angstroms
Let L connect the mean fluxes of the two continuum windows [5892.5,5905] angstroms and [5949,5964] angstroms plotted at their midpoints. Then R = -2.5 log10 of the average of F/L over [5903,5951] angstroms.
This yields -0.064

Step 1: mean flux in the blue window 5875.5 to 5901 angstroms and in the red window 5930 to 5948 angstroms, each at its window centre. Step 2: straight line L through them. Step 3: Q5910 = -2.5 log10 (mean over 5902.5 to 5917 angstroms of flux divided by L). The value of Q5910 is -0.06 mag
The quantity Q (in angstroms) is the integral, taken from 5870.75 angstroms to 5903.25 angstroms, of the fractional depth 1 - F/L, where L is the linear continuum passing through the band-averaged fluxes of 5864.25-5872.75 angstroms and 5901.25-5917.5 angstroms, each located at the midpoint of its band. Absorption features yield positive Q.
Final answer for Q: 2.96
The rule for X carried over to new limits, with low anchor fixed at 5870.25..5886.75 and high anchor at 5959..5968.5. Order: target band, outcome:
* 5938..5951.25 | 0.2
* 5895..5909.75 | 0.9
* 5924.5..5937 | 0.0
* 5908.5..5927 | -0.1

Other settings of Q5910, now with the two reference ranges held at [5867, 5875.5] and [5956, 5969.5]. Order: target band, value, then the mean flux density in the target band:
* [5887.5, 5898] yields 0.24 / 4.48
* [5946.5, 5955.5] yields 0.02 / 5.71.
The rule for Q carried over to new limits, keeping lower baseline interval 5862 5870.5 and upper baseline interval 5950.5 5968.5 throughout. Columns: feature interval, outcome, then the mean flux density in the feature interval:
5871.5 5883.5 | 0.1 angstroms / 5.65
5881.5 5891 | 1.5 angstroms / 4.85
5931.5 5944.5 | 0.2 angstroms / 5.73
